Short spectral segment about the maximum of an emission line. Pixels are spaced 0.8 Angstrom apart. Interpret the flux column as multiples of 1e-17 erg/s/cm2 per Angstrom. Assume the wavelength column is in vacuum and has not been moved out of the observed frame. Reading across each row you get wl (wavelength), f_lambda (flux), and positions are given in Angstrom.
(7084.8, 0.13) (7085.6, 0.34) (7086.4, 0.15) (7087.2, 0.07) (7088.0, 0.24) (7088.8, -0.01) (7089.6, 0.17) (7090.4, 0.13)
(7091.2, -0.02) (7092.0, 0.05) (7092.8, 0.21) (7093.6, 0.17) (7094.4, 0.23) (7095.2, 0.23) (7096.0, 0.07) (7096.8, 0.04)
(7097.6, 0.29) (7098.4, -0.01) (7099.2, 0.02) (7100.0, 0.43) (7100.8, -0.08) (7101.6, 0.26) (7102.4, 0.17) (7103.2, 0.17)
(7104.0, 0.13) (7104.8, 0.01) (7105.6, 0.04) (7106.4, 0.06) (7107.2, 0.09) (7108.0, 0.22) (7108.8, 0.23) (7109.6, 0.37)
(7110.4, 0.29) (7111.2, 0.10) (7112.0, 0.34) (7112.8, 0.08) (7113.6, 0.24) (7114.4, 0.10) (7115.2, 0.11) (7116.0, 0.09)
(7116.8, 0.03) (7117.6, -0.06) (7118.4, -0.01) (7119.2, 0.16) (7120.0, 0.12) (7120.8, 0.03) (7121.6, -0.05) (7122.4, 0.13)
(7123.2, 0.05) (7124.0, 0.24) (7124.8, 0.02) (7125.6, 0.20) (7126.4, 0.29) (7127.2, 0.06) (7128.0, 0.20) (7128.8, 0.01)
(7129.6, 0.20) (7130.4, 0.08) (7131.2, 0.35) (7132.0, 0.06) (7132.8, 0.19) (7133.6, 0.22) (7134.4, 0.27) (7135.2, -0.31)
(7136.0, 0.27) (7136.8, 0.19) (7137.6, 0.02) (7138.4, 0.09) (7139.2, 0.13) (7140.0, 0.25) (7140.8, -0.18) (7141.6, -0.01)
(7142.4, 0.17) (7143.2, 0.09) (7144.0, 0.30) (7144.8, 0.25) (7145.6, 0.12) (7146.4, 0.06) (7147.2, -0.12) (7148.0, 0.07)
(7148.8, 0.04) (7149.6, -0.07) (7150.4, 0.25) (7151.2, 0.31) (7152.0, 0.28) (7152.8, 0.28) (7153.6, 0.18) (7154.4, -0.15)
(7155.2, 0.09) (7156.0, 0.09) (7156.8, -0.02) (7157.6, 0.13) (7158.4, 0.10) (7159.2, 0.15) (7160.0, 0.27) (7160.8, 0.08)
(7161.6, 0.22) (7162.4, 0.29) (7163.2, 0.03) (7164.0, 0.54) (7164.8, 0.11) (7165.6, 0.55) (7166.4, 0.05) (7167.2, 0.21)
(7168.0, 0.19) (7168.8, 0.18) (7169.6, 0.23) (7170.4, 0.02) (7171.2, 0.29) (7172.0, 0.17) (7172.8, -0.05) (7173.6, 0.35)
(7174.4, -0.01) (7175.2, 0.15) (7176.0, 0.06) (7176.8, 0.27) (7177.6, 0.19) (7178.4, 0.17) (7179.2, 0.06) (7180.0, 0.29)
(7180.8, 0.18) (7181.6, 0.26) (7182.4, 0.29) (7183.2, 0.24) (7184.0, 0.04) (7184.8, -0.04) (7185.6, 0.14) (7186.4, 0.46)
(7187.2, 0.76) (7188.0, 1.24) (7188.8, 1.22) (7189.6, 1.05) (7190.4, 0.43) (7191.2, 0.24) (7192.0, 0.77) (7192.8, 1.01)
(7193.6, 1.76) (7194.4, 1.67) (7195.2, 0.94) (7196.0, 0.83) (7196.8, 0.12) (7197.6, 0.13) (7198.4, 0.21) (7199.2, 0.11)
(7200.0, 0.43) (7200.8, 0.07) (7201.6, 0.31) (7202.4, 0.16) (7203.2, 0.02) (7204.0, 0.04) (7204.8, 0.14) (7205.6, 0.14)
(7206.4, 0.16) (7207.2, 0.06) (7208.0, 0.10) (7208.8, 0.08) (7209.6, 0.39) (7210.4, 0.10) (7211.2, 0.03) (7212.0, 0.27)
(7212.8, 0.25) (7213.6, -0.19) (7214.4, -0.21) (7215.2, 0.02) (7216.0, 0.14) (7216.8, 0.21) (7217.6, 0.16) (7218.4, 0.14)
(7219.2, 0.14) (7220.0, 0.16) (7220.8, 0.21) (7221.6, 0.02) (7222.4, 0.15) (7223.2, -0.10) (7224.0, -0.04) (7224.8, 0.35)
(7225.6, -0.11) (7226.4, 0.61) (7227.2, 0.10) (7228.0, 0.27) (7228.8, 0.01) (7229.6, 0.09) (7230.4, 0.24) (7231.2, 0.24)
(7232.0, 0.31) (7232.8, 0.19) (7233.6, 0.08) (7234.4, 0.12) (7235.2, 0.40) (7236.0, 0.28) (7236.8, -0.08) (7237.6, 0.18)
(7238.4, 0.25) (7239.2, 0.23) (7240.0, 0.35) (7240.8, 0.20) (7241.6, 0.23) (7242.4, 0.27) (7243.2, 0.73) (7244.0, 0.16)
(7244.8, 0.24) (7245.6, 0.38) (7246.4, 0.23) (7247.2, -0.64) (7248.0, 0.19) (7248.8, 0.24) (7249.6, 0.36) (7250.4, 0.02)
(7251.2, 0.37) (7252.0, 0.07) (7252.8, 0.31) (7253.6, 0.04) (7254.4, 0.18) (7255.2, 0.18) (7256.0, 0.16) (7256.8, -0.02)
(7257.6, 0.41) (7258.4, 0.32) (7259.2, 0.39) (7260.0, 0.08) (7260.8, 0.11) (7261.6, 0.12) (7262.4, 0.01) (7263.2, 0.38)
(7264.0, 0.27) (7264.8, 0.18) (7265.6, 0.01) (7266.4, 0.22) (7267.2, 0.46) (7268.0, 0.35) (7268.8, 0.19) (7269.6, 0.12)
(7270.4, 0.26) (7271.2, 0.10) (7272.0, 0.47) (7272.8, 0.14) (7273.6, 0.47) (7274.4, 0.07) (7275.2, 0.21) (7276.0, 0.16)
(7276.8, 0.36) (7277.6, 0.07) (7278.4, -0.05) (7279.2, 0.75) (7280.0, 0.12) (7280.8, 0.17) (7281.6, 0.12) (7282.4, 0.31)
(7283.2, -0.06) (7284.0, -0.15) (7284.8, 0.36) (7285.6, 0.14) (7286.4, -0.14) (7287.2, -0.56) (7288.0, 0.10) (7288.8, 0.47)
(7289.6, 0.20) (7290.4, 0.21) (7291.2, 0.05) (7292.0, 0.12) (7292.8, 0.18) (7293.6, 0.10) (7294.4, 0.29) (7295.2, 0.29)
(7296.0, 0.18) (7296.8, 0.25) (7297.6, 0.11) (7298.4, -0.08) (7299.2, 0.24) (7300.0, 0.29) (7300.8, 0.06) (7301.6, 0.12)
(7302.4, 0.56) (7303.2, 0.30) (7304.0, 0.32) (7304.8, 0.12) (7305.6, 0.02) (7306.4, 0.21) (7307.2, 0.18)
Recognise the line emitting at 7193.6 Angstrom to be [O II] 3727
